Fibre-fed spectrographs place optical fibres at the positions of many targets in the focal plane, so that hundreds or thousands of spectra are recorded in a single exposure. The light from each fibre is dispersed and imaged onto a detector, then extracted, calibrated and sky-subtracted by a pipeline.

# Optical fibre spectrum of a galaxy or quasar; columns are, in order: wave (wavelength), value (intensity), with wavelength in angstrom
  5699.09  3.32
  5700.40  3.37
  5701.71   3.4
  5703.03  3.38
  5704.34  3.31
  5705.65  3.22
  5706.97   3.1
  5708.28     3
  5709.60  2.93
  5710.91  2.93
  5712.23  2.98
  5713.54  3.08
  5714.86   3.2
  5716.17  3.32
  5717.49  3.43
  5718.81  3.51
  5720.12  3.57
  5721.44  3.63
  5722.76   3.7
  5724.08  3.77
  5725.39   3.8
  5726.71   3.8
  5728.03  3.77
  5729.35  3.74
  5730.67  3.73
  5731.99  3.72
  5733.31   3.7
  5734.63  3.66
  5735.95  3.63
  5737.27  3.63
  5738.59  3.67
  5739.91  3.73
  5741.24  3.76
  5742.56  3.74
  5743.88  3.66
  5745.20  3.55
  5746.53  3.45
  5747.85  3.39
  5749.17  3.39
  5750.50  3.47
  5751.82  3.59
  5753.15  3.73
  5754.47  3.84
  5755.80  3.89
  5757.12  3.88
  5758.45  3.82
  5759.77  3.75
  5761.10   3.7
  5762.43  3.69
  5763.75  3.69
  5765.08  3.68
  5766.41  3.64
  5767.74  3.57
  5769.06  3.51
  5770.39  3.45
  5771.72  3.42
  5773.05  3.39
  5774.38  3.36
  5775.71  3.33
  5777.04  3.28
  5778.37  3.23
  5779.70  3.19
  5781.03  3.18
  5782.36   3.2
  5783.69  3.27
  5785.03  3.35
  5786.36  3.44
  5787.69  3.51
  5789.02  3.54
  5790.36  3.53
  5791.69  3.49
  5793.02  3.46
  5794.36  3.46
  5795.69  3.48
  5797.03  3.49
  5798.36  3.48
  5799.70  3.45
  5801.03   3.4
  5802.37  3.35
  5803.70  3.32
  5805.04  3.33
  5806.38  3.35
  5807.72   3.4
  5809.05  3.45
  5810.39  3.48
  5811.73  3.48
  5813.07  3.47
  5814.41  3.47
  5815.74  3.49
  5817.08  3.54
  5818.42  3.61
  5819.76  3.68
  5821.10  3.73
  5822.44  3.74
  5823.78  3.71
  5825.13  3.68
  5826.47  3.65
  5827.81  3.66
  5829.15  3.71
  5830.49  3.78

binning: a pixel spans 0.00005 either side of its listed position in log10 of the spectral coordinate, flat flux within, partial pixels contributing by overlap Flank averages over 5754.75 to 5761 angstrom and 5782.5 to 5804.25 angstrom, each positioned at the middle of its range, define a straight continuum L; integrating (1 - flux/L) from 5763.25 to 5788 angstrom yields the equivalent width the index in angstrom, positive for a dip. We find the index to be 1.6 angstrom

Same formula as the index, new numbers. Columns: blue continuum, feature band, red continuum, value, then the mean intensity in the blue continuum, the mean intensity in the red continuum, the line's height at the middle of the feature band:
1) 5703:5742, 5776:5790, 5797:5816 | 0.5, 3.48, 3.43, 3.44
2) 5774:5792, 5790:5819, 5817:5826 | 0.6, 3.35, 3.68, 3.53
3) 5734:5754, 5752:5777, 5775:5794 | -1.0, 3.61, 3.36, 3.48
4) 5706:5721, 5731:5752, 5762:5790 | -2.0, 3.19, 3.42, 3.3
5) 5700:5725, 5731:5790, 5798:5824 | -2.7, 3.31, 3.49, 3.4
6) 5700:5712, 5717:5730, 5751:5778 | -1.5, 3.17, 3.61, 3.3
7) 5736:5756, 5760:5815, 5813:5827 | 2.8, 3.63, 3.62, 3.62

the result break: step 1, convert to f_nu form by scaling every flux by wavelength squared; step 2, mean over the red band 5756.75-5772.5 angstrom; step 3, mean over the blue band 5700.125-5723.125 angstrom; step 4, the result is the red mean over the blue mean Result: 1.1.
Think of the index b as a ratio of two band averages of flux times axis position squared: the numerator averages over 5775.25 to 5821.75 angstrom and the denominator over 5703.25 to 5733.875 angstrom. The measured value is 1.0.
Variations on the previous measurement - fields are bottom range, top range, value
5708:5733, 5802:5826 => 1.05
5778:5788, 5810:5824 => 1.10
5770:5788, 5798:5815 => 1.04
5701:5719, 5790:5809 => 1.11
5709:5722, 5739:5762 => 1.14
